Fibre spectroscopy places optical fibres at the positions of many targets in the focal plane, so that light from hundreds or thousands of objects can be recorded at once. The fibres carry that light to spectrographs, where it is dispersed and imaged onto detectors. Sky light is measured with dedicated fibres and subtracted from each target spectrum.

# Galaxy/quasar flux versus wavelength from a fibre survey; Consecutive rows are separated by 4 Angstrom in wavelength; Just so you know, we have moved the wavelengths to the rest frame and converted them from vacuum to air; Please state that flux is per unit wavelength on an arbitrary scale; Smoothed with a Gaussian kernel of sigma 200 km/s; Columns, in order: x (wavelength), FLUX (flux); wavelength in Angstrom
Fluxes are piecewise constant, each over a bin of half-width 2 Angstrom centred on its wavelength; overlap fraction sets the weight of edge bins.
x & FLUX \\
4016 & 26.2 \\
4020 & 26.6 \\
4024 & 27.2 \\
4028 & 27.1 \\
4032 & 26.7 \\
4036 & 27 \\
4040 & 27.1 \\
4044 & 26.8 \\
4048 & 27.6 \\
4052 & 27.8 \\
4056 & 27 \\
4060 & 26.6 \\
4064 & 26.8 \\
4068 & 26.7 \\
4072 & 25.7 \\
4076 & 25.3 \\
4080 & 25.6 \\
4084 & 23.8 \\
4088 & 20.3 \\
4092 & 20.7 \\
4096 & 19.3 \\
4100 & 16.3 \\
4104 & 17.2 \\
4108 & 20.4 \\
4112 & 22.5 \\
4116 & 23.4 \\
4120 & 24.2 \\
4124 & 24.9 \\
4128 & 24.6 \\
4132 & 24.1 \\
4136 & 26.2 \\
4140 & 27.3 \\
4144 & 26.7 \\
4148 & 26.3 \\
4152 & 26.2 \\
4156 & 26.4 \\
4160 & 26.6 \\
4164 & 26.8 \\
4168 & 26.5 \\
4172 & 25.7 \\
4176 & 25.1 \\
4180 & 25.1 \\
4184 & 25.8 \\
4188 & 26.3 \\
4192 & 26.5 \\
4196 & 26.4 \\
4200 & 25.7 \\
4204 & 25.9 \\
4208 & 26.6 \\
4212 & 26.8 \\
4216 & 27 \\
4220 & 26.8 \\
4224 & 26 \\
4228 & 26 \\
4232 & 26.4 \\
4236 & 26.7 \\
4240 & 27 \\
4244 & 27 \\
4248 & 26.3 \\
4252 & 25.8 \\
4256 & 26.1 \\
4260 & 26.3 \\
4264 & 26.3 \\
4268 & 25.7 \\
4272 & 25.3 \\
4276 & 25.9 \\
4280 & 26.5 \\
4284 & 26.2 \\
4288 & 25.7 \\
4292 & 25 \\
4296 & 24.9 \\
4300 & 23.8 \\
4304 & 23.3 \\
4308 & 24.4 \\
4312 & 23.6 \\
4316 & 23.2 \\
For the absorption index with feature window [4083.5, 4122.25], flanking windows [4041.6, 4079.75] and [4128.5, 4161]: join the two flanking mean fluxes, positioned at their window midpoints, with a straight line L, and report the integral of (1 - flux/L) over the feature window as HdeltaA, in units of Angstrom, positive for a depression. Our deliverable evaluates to 8.3 Angstrom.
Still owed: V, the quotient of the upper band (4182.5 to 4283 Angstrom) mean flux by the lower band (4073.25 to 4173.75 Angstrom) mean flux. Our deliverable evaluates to 1.1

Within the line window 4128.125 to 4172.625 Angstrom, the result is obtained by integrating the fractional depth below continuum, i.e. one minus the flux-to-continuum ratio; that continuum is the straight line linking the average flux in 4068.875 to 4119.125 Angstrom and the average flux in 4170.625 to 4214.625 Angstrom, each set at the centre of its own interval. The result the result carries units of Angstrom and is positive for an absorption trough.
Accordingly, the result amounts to -3.6 Angstrom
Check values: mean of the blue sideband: 21.9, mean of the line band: 26.2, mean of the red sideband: 26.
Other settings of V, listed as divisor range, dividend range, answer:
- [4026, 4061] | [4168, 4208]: 0.96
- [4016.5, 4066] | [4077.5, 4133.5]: 0.81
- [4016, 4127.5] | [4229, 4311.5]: 1.05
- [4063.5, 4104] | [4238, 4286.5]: 1.16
